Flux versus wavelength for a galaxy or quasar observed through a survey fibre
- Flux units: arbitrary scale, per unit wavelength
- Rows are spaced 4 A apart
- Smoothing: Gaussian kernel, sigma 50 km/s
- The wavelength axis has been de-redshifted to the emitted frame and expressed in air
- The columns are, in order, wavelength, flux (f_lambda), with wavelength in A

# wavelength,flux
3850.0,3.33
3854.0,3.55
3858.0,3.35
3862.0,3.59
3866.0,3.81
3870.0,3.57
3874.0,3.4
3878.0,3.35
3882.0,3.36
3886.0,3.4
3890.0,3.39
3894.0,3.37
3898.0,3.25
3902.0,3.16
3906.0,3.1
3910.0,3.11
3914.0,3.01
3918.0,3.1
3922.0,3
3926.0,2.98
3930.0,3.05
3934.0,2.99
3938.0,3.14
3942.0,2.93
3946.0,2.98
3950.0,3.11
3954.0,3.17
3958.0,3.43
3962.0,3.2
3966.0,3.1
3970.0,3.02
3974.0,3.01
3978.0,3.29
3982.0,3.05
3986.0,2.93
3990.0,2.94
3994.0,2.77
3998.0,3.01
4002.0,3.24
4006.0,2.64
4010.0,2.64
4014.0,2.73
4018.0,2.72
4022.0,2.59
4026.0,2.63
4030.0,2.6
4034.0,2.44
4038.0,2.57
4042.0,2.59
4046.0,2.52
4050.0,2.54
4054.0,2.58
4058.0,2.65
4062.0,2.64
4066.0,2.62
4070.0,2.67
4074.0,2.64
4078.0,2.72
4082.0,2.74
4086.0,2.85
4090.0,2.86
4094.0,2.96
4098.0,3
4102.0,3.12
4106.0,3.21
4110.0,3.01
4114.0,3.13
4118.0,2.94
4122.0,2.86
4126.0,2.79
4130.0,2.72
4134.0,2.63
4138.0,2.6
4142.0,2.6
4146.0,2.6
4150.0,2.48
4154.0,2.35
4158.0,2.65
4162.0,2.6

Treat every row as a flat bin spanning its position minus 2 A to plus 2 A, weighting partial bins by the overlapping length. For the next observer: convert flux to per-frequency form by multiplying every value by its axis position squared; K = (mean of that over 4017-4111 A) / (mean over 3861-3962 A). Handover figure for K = 0.91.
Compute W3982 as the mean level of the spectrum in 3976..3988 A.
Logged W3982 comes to 3.09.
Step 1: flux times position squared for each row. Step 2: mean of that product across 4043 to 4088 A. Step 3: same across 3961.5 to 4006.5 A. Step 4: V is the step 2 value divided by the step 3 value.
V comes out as 0.9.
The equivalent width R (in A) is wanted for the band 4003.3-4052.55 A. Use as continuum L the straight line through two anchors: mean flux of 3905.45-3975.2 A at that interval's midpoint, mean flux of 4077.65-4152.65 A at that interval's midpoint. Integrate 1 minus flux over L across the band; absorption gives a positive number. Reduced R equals 5.8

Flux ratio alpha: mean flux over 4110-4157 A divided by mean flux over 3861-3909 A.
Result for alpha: 0.8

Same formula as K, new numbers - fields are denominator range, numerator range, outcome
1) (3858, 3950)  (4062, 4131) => 0.98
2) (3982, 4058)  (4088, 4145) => 1.11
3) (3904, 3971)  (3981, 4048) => 0.92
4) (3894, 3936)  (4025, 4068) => 0.89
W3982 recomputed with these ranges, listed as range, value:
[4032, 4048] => 2.53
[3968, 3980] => 3.11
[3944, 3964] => 3.18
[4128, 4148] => 2.63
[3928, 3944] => 3.03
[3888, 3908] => 3.25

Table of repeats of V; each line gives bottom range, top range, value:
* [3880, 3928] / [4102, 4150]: 0.99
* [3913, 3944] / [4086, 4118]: 1.09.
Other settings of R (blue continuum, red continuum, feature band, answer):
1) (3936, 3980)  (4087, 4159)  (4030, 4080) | 5.8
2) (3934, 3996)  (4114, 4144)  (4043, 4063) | 2.2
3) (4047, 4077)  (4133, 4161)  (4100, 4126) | -4.5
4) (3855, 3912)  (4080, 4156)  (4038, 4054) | 2.3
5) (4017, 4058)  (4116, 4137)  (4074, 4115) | -3.5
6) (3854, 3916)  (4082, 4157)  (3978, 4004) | 0.8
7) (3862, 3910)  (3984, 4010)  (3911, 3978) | 0.8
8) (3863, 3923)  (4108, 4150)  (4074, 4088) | 0.6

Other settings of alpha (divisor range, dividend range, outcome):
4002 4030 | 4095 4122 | 1.13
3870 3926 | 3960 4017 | 0.92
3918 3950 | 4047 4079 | 0.87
